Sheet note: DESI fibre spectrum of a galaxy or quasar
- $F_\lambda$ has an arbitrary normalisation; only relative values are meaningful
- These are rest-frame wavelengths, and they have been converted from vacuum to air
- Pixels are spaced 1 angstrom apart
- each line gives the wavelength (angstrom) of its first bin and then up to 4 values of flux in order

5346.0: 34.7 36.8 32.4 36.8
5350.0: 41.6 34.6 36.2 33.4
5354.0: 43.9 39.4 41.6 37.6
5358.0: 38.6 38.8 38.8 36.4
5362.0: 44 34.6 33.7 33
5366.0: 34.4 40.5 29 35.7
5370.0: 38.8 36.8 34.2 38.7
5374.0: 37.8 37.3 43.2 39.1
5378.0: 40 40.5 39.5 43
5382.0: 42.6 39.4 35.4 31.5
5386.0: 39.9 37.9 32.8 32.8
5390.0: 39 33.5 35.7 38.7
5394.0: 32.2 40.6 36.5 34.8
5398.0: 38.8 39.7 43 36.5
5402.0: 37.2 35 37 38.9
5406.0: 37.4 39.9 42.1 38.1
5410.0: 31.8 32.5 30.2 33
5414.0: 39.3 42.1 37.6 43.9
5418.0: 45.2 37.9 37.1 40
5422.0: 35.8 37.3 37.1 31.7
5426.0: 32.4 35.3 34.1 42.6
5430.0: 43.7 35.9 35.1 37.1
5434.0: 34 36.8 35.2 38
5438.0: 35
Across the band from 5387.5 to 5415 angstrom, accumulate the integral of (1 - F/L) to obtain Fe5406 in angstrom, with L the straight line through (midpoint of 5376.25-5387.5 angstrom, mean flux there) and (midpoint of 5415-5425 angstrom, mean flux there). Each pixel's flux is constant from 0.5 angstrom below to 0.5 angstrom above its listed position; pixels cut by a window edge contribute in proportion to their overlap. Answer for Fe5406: 1.6 angstrom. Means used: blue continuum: 39.1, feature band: 36.7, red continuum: 38.9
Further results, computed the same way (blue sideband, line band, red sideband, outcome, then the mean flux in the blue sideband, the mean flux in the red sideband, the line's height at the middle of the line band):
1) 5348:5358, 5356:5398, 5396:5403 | 0.76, 38.1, 38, 38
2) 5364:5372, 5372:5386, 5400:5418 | -1.19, 35.3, 37.6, 35.9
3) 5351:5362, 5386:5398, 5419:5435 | 0.46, 38.5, 36.7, 37.6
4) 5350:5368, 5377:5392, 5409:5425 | -0.12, 37.5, 37.2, 37.4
